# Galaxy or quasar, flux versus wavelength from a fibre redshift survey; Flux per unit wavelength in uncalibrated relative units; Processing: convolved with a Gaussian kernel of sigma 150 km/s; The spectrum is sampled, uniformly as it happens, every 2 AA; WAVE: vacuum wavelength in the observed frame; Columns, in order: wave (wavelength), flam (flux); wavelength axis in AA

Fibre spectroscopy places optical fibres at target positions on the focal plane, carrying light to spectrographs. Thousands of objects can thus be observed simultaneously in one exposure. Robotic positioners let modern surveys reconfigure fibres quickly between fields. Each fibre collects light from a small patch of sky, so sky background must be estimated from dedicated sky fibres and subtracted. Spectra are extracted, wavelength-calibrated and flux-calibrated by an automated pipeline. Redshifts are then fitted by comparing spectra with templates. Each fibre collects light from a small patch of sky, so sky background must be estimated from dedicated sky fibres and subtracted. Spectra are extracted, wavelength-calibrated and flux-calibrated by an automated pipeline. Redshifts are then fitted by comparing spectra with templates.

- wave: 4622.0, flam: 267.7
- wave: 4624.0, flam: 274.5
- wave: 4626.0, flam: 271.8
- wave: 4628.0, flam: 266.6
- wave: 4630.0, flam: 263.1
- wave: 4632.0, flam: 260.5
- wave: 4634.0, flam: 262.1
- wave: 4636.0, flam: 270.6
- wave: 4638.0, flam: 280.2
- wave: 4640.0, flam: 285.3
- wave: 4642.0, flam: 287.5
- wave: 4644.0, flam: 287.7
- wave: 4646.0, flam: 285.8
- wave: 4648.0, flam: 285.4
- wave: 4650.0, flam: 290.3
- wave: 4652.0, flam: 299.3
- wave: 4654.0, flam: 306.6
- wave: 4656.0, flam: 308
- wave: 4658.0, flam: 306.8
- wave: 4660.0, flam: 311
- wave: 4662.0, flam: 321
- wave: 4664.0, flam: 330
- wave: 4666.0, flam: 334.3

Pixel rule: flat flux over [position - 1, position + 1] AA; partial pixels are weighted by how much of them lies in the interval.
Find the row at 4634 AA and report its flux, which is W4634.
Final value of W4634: 262.1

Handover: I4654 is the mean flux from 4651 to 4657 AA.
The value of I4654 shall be 305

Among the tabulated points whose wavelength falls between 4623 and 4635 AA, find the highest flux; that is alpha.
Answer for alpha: 274.5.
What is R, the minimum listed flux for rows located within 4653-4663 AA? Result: 306.6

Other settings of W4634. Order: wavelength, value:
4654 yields 306.6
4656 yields 308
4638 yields 280.2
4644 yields 287.7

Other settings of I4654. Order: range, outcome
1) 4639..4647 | 287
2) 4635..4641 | 279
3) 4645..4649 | 286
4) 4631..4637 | 264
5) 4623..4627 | 273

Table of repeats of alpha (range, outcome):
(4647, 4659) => 308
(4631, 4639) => 280.2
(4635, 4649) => 287.7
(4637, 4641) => 285.3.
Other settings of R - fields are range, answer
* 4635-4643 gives 270.6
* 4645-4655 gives 285.4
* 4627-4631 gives 263.1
